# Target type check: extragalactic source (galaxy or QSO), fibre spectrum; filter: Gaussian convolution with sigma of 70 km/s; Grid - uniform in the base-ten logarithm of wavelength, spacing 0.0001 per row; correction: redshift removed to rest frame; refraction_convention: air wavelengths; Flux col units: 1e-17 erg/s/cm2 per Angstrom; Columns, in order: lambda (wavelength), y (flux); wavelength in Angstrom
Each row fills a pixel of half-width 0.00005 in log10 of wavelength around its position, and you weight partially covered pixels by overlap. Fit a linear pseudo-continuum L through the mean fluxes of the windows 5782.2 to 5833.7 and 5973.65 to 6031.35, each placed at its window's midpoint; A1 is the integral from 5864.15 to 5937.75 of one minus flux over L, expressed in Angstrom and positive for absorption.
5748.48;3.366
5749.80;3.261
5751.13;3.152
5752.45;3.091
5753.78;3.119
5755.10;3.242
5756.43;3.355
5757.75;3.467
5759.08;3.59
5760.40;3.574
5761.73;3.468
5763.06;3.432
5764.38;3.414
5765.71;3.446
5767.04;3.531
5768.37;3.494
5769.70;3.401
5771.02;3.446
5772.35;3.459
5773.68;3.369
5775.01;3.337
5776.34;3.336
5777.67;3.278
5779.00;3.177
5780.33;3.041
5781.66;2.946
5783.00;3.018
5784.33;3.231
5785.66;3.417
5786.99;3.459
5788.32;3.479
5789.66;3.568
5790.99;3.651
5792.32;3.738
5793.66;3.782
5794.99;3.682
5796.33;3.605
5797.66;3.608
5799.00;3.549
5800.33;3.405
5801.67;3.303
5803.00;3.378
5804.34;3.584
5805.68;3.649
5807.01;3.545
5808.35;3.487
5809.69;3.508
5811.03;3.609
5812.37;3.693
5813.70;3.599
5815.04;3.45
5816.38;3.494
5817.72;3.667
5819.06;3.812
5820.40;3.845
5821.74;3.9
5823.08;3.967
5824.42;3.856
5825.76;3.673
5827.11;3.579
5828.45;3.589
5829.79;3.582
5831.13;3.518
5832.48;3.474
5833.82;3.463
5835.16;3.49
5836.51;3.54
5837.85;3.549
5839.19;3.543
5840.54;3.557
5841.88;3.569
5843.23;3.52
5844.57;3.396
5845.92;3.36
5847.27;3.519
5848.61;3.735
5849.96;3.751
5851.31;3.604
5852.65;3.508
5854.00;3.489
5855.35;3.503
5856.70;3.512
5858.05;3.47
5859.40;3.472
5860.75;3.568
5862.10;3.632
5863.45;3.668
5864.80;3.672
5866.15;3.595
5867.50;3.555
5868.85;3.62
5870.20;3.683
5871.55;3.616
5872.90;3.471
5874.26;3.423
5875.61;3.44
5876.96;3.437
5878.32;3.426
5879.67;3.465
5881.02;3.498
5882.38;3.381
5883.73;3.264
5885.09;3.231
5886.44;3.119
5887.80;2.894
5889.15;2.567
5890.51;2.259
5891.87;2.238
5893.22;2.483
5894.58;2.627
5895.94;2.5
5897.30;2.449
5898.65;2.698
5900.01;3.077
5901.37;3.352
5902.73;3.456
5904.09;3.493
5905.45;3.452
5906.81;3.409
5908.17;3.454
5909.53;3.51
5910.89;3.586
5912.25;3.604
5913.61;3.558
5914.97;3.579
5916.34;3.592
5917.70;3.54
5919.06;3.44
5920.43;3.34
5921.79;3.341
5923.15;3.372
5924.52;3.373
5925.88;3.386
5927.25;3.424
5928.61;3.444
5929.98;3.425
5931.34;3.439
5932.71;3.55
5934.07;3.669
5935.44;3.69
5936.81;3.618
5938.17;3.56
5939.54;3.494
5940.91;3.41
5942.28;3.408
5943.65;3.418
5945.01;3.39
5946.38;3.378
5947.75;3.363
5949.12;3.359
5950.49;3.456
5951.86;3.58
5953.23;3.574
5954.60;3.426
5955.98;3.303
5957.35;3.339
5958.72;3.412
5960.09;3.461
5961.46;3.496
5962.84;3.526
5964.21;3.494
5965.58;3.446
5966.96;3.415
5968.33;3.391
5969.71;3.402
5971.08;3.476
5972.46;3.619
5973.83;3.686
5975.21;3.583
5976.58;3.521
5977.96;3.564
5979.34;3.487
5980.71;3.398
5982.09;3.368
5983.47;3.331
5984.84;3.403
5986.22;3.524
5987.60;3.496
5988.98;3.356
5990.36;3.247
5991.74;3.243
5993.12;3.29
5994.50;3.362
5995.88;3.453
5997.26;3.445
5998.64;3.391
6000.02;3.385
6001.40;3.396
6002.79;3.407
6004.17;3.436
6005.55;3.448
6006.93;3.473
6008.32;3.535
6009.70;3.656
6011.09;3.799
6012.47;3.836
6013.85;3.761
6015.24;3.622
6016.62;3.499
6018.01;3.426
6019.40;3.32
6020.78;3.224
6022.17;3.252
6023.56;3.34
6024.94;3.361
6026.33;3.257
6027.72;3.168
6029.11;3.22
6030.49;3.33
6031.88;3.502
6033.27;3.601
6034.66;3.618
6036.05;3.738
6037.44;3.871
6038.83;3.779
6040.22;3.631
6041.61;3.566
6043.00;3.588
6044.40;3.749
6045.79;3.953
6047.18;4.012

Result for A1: 4.1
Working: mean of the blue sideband 3.57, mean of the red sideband 3.43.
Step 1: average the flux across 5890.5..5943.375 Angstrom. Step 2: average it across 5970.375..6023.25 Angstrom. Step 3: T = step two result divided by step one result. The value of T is 1.05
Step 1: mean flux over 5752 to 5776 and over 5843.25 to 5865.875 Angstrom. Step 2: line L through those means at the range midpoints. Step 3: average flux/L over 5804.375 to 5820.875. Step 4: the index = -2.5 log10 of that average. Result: -0.04 mag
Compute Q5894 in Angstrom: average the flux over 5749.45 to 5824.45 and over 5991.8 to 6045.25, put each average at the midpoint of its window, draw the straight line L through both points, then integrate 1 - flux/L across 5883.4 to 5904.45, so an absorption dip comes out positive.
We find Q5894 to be 3.9 Angstrom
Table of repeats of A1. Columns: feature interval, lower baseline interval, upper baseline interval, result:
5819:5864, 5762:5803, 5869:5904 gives -4.9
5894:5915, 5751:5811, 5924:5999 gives 1.3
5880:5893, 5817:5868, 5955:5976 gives 2.3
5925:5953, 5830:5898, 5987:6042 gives -0.5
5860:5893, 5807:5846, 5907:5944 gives 2.2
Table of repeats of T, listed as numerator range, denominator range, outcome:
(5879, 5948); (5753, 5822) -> 0.94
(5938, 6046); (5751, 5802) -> 1.02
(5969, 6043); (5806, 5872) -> 0.97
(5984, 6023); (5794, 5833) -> 0.96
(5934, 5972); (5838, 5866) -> 0.97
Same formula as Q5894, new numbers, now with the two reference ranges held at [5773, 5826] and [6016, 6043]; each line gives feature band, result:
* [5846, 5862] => -0.2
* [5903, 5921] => -0.1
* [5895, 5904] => 1.4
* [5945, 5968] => 0.3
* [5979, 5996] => 0.5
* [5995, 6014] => -0.3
